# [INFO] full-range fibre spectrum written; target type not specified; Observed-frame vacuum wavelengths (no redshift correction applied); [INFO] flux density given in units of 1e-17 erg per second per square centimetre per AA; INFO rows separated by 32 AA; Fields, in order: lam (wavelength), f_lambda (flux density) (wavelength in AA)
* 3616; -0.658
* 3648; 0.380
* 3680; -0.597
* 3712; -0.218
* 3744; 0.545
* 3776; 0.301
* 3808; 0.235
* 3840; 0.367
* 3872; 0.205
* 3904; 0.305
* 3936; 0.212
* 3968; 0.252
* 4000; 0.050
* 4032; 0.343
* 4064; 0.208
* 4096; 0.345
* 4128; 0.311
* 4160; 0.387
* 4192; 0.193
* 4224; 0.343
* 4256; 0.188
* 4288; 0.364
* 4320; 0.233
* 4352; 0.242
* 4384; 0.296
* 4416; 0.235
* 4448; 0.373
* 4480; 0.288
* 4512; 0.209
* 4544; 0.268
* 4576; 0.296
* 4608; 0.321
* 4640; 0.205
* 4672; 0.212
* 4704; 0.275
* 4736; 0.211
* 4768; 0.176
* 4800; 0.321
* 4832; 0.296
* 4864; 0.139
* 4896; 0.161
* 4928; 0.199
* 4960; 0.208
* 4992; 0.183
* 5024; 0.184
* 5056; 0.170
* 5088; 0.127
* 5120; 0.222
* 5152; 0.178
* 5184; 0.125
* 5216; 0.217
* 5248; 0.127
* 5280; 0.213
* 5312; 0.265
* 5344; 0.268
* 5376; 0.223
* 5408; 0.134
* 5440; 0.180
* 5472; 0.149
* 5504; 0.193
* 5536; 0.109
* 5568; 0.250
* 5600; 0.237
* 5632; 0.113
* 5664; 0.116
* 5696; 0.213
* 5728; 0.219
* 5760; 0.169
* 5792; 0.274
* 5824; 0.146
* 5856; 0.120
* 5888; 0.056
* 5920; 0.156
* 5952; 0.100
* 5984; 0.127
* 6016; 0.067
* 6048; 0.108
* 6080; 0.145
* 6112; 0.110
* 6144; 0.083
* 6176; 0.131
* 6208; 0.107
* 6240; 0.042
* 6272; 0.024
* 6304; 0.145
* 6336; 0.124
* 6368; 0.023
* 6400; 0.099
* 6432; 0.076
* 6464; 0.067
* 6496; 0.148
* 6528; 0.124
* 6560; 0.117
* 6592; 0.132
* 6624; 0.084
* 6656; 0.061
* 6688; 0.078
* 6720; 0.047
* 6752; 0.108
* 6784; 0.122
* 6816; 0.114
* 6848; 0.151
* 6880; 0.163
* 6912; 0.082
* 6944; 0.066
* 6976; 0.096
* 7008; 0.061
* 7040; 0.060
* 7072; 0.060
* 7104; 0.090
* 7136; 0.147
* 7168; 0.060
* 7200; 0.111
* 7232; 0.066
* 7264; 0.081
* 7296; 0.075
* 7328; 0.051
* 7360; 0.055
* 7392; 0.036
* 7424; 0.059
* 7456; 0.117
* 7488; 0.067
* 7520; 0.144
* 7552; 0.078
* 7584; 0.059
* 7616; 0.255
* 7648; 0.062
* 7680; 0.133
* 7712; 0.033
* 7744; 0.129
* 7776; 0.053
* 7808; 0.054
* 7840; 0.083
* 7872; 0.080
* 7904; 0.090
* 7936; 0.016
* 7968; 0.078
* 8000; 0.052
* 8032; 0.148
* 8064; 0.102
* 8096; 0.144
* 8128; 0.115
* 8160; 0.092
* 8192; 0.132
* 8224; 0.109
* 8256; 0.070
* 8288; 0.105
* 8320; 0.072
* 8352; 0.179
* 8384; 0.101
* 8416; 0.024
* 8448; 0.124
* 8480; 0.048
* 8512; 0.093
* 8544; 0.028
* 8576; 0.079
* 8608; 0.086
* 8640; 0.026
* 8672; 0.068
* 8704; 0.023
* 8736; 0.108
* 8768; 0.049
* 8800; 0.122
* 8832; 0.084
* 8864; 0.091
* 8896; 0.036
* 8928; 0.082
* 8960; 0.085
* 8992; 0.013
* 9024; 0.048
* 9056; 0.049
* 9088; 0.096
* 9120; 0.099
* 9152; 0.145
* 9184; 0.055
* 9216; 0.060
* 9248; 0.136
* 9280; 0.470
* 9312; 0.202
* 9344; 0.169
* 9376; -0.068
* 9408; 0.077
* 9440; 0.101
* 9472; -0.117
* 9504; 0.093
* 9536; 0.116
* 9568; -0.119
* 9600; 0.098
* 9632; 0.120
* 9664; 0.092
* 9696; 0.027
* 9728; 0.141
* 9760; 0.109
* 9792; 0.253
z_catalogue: 1.491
